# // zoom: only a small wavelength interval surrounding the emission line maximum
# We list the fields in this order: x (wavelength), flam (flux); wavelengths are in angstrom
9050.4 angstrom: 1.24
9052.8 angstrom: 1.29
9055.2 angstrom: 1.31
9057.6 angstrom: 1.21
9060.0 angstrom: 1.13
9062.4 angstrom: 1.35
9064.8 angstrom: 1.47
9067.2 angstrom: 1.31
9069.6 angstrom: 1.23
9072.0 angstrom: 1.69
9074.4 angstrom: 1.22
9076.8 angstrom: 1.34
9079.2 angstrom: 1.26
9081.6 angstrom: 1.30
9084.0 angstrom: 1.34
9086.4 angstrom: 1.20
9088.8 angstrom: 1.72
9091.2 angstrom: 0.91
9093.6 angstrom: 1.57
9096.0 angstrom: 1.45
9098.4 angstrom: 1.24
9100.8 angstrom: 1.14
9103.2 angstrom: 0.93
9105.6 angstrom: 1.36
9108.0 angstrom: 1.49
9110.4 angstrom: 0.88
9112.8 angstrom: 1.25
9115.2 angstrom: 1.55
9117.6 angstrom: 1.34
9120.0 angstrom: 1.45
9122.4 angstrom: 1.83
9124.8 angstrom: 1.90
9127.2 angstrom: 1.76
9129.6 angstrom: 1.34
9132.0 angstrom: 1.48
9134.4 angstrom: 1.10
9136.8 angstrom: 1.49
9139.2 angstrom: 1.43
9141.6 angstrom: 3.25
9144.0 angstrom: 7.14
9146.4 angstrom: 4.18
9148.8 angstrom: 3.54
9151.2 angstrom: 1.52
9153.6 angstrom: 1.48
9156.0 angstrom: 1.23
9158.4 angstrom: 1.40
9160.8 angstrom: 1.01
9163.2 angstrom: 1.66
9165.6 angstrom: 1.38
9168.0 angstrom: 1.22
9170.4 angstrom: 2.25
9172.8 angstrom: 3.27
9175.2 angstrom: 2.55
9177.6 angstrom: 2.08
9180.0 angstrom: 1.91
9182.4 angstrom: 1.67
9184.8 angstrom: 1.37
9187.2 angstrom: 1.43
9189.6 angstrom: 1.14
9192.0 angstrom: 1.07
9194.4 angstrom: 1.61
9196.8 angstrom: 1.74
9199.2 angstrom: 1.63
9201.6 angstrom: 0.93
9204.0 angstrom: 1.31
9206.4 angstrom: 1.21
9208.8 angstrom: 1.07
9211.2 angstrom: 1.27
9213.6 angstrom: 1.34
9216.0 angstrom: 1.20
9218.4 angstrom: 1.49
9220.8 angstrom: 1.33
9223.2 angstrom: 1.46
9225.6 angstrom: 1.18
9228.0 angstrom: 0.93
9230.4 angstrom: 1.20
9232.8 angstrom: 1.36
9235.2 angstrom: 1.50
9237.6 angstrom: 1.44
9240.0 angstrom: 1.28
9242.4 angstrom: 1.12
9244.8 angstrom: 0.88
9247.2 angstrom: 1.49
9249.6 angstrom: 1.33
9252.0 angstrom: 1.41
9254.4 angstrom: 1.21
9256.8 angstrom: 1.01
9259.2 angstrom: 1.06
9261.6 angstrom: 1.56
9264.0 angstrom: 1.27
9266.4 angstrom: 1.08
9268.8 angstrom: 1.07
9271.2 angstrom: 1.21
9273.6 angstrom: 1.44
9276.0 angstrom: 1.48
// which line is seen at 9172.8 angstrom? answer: [N II]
